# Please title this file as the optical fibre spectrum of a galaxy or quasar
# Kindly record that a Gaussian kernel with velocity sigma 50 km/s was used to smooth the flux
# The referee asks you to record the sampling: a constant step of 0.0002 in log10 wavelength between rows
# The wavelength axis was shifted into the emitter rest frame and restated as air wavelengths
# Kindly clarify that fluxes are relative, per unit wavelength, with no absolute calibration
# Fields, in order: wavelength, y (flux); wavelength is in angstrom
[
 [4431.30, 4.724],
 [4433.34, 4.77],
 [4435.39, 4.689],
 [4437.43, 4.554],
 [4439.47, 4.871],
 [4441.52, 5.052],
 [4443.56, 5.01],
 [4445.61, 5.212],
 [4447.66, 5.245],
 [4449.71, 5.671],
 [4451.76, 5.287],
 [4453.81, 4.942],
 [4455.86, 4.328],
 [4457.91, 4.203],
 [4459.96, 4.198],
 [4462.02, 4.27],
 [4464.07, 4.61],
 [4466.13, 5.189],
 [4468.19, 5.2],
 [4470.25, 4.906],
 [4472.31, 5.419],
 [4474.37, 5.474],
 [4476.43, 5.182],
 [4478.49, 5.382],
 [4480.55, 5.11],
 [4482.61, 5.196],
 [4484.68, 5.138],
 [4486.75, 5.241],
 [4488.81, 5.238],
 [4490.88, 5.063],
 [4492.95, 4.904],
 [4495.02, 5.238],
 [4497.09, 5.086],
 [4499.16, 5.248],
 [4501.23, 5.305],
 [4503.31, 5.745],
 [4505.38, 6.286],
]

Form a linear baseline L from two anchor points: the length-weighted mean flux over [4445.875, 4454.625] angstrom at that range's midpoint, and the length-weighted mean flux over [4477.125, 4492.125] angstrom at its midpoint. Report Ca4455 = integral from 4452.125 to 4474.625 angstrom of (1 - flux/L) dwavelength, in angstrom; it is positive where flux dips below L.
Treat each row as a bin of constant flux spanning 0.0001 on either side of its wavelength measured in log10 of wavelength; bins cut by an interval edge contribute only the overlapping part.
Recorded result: 1.98 angstrom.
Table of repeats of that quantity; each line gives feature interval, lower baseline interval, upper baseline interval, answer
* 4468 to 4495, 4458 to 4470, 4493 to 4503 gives -1.3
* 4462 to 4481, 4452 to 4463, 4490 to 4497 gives -1.7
